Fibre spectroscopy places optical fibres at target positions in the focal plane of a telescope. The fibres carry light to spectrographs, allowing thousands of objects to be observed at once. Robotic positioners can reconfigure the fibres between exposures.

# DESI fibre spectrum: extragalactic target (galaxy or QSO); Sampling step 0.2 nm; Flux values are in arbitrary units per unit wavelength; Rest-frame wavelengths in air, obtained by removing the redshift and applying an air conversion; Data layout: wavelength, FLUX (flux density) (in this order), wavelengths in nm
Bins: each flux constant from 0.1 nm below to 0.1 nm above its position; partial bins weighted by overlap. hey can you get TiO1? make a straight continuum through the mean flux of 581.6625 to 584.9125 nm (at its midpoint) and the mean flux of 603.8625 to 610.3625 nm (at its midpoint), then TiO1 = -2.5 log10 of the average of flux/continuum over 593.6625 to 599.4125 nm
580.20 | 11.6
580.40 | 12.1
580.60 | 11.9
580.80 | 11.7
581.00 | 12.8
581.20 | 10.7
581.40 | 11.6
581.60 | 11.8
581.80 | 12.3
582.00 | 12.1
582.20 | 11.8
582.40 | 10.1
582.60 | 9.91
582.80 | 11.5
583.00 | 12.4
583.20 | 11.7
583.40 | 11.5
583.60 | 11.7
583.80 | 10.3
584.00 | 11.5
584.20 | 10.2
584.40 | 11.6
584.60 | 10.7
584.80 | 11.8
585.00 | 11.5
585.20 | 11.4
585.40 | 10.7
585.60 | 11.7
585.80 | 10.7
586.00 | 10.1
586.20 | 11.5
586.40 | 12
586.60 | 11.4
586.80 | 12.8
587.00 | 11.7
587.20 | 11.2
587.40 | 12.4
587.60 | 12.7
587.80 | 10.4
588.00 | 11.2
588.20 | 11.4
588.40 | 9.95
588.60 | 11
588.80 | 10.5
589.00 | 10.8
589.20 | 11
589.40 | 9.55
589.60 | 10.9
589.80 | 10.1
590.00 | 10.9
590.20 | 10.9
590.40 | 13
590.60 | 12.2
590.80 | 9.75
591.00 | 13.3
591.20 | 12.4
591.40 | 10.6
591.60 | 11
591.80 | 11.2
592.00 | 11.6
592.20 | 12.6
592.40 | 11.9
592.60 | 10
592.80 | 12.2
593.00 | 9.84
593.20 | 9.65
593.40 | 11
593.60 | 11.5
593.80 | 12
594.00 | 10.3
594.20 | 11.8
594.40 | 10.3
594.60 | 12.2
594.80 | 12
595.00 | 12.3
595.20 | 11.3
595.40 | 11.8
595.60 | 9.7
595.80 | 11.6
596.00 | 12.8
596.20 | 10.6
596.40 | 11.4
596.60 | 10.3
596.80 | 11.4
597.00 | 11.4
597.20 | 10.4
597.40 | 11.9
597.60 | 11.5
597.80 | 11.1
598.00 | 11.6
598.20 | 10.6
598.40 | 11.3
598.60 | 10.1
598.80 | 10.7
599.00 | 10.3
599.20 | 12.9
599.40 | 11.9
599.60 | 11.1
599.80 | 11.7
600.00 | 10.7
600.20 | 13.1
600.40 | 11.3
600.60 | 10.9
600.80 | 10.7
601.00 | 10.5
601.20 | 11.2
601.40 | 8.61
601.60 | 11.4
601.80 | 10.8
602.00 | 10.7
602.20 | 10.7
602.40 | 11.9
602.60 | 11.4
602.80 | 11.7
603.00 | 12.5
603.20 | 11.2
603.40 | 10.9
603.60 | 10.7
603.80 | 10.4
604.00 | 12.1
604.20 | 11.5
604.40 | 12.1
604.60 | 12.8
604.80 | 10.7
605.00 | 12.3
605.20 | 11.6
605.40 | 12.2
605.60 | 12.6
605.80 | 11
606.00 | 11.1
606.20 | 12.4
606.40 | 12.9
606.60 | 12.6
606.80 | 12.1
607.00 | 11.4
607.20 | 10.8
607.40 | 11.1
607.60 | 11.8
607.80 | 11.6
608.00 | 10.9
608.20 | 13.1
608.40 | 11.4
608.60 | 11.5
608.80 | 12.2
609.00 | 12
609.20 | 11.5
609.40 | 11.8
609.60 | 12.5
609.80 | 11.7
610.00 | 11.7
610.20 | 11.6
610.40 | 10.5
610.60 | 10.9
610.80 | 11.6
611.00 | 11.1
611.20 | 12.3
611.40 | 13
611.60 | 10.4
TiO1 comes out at 0.03 mag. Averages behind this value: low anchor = 11.3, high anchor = 11.8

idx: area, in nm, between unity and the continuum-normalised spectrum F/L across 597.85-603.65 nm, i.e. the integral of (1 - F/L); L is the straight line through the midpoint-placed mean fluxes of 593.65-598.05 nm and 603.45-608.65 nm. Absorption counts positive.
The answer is 0.191 nm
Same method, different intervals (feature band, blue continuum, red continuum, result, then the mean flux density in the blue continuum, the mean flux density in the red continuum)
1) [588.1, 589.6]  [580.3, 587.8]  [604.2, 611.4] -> 0.12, 11.5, 11.8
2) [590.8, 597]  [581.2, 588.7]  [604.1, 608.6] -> 0.12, 11.3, 11.8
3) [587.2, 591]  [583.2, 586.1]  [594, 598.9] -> 0.02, 11.1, 11.2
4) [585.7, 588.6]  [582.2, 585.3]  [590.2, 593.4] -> -0.02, 11.2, 11.4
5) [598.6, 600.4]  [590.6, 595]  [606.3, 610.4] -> 0.01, 11.3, 11.8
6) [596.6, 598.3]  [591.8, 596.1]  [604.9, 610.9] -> 0.04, 11.3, 11.7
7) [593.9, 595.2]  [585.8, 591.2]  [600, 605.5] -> -0.02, 11.3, 11.3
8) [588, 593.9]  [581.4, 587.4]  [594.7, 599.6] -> 0.11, 11.4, 11.3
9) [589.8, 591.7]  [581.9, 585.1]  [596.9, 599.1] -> -0.06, 11.3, 11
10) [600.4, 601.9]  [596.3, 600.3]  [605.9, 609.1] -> 0.11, 11.3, 11.8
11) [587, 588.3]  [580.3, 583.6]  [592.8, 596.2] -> -0.01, 11.6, 11.3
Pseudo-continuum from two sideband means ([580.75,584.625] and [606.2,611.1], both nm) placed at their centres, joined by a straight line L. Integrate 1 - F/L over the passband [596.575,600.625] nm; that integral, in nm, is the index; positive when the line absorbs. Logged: 0.109 nm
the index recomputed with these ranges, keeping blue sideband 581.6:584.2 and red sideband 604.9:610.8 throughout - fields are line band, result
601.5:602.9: 0.052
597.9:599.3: 0.065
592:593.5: 0.059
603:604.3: 0.050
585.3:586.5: 0.031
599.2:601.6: 0.099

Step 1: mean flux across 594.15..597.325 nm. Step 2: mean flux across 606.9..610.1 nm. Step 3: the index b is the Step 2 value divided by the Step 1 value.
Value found 1.03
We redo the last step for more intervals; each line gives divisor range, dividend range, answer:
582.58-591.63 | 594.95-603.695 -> 0.99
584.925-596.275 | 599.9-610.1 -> 1.02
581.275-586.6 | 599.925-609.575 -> 1.02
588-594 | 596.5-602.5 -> 1.00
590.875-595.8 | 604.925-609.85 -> 1.04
